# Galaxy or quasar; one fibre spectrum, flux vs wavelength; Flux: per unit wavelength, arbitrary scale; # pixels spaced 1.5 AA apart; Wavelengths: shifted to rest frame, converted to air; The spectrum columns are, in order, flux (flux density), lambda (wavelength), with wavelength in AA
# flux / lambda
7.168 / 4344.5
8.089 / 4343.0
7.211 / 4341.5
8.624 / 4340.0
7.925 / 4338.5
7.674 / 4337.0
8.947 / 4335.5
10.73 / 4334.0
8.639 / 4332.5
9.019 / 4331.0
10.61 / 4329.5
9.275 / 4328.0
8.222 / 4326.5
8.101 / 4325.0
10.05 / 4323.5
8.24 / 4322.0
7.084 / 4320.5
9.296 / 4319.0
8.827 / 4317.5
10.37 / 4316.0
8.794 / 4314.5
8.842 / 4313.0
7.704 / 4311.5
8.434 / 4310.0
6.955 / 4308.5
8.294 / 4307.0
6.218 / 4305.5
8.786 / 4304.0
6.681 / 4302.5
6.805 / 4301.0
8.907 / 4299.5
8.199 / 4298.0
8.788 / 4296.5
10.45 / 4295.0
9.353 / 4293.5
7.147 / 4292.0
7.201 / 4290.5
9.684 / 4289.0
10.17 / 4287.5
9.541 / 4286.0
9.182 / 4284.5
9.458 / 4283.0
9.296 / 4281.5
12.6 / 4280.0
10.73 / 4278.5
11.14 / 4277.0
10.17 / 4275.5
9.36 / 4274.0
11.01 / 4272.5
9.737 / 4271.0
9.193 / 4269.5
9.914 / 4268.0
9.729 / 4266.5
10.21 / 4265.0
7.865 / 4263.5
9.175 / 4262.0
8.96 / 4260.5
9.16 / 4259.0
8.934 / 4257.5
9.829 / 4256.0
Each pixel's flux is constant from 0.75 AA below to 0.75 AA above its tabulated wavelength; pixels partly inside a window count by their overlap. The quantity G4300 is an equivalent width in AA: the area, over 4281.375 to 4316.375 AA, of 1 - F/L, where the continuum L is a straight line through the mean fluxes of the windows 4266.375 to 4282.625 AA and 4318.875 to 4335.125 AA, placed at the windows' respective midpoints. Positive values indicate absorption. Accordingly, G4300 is 4.2 AA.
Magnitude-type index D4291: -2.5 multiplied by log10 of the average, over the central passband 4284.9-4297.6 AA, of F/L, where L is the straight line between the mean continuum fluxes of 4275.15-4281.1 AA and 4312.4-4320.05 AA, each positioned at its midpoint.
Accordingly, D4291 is 0.158 mag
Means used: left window 11.1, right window 9.15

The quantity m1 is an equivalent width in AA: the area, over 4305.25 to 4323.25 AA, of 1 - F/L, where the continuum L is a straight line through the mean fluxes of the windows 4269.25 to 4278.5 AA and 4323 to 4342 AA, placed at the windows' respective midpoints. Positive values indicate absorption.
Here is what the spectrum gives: 1.8 AA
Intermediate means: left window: 10.2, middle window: 8.36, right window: 8.85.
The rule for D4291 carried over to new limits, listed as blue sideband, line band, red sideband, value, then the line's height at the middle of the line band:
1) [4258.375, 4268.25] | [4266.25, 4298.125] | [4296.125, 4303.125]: -0.136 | 8.53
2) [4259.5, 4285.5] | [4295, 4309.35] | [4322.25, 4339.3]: 0.194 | 9.42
